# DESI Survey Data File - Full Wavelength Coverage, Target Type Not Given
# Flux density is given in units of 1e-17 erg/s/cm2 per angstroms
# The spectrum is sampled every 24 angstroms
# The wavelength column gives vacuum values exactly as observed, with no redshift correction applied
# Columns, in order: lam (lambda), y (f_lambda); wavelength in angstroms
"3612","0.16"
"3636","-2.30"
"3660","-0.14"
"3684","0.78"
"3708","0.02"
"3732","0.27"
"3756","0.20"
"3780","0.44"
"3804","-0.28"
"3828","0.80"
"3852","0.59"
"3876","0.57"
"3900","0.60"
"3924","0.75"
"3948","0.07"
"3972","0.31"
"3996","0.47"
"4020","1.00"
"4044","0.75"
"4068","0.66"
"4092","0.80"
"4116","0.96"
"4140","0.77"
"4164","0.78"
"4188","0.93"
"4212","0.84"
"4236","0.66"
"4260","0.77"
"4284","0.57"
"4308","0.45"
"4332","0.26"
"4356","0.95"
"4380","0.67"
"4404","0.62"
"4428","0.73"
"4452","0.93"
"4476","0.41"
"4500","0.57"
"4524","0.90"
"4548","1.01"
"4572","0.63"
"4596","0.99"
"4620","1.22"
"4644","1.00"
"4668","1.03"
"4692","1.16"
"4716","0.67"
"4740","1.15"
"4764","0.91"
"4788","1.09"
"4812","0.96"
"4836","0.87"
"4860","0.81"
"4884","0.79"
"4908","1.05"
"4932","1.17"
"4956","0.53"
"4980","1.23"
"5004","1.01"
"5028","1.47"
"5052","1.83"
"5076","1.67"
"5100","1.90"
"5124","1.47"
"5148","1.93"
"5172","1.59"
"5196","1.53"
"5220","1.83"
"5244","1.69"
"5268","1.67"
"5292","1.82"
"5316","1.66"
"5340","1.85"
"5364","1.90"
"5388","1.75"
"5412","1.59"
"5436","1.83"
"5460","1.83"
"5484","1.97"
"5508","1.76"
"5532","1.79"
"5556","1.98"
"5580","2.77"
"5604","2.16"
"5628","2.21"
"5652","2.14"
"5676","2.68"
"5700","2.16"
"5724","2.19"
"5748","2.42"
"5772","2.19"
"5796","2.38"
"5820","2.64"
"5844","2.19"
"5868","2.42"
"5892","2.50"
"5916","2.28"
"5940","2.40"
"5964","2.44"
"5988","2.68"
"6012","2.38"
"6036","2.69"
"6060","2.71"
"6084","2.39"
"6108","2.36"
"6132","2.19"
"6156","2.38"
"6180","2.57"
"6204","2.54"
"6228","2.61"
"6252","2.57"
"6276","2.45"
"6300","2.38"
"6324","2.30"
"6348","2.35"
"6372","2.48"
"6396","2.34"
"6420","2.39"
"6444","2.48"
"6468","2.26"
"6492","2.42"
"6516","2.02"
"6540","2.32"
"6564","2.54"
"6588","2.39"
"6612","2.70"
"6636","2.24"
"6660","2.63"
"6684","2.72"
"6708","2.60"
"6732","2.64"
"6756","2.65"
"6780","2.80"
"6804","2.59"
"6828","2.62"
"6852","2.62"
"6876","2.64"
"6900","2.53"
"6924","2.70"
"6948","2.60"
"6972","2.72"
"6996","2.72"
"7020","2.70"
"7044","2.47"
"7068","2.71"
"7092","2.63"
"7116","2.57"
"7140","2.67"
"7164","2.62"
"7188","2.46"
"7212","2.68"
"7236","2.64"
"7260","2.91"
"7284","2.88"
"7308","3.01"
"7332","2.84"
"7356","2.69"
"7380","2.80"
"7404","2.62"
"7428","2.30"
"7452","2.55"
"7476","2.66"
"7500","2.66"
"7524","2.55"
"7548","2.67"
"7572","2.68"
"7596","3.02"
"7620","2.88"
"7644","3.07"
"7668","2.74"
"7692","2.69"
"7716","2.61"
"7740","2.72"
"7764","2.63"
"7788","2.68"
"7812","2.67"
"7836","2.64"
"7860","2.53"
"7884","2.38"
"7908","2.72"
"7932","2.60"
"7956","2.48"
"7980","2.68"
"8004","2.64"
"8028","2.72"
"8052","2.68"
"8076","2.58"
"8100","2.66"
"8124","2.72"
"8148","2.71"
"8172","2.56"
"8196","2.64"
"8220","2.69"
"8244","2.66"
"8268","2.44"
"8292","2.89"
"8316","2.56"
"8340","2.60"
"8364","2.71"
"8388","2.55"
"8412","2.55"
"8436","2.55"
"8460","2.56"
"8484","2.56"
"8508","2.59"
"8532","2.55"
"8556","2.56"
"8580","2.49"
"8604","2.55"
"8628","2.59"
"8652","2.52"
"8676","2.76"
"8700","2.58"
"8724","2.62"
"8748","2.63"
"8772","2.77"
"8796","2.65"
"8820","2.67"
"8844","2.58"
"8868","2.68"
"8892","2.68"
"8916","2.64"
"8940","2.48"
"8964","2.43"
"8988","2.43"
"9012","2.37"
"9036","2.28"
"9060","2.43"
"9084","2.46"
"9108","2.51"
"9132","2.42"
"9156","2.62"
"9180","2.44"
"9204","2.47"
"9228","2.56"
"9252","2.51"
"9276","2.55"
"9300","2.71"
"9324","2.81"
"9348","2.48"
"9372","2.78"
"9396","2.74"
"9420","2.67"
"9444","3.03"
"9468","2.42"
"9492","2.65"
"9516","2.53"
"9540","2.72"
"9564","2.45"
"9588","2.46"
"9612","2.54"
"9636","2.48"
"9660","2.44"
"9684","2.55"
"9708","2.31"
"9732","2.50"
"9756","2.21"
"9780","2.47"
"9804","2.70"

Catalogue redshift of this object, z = 0.259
